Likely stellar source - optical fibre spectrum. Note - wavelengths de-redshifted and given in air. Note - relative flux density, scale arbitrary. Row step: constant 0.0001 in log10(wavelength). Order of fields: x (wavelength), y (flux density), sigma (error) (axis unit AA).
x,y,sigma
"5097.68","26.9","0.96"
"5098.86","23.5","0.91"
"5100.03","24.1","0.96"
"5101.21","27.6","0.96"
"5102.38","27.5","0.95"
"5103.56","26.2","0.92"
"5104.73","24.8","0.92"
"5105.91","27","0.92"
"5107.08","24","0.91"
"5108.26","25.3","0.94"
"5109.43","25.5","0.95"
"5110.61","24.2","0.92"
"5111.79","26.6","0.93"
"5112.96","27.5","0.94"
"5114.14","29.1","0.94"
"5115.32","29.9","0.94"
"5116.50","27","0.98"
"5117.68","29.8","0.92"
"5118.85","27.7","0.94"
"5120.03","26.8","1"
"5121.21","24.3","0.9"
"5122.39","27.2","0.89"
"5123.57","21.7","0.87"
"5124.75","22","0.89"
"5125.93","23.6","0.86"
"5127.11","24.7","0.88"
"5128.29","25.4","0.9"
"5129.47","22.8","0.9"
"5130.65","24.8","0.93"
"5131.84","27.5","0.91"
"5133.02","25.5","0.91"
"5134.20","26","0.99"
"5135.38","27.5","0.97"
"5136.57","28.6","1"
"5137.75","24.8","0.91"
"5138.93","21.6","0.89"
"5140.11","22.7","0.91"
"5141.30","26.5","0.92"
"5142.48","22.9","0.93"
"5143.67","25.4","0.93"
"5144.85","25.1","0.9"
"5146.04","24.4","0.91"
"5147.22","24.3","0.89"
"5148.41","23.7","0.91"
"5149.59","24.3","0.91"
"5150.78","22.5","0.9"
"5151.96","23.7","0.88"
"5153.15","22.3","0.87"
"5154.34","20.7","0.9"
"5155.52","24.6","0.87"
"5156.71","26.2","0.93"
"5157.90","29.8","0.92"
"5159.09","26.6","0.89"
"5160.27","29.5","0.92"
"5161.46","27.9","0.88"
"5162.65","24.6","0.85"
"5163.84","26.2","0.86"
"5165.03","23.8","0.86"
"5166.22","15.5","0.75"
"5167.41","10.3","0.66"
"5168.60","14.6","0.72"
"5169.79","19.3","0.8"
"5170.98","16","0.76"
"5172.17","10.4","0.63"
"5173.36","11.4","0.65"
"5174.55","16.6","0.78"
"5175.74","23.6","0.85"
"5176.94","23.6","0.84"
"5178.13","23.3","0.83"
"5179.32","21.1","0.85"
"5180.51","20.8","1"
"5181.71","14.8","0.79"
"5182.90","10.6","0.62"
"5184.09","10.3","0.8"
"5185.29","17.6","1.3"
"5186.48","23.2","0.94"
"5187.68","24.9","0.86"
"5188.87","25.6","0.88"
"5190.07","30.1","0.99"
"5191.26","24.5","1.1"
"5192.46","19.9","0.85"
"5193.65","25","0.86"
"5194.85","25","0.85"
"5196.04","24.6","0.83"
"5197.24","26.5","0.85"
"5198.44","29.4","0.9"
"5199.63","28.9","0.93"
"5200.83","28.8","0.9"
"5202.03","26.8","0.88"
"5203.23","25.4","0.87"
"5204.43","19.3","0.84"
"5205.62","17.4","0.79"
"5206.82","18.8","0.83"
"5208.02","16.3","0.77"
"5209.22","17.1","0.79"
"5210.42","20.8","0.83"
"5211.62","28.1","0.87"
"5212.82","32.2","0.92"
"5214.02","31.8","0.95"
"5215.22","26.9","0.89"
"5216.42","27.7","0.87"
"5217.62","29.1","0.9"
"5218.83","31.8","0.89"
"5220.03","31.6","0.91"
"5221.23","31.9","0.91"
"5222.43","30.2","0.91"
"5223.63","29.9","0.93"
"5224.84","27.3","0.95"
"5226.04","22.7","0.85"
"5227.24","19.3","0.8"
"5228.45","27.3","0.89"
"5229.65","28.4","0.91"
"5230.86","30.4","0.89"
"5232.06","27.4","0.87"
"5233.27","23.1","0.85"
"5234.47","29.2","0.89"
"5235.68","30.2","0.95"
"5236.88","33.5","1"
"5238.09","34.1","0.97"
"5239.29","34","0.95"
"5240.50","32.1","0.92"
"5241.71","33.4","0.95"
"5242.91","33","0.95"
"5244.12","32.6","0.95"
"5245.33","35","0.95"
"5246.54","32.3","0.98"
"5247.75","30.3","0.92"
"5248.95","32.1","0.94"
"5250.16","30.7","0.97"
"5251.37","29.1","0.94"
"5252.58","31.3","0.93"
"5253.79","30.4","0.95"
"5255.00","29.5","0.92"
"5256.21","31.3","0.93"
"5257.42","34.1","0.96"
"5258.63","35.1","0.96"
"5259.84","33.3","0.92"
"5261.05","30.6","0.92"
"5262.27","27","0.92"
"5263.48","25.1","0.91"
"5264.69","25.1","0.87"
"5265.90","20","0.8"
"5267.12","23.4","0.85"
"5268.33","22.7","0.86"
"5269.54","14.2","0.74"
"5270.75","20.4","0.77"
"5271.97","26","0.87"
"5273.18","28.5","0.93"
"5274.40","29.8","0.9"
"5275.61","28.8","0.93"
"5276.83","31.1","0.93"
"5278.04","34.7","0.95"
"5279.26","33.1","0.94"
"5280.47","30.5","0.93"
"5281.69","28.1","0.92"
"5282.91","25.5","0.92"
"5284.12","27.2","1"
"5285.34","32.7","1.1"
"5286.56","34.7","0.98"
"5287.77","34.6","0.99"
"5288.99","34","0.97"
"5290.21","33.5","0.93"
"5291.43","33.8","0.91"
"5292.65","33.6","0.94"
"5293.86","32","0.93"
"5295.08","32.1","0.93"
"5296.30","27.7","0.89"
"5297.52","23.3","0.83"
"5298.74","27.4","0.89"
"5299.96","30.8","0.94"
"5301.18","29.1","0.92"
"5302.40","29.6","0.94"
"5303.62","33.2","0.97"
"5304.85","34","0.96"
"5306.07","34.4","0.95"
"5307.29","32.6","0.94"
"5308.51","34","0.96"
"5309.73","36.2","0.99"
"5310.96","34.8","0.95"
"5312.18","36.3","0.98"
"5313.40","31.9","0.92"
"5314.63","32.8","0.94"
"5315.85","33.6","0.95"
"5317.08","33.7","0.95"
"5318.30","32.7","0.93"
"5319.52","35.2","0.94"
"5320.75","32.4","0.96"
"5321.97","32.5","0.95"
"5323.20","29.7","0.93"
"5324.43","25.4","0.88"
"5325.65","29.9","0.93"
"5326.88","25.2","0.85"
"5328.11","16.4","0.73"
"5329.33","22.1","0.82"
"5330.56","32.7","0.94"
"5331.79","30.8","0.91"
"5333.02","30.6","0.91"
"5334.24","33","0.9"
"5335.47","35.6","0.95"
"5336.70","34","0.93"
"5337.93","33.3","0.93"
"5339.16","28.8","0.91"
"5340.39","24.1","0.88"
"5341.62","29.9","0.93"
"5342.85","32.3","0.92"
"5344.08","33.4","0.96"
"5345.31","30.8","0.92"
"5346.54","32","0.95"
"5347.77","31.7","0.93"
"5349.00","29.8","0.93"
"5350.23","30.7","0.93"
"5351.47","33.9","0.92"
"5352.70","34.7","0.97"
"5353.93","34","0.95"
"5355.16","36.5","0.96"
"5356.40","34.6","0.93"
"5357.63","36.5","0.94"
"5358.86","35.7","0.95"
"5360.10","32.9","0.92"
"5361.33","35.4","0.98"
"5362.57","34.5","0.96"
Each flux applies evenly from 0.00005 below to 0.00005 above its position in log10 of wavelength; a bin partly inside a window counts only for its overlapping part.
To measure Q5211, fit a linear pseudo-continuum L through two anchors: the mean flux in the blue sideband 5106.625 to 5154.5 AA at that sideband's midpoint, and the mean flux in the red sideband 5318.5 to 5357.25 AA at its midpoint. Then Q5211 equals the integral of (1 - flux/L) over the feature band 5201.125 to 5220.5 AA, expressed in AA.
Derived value 1.6 AA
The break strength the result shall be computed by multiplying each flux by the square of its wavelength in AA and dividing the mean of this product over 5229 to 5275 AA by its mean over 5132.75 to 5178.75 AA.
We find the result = 1.33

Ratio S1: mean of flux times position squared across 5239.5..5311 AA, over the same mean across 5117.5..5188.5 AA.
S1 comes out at 1.4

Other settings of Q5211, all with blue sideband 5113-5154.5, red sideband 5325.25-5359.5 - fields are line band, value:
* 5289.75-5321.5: -2.32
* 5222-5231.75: 0.33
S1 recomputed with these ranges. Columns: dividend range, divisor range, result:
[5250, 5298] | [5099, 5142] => 1.20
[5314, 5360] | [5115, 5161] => 1.34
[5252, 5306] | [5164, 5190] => 1.67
